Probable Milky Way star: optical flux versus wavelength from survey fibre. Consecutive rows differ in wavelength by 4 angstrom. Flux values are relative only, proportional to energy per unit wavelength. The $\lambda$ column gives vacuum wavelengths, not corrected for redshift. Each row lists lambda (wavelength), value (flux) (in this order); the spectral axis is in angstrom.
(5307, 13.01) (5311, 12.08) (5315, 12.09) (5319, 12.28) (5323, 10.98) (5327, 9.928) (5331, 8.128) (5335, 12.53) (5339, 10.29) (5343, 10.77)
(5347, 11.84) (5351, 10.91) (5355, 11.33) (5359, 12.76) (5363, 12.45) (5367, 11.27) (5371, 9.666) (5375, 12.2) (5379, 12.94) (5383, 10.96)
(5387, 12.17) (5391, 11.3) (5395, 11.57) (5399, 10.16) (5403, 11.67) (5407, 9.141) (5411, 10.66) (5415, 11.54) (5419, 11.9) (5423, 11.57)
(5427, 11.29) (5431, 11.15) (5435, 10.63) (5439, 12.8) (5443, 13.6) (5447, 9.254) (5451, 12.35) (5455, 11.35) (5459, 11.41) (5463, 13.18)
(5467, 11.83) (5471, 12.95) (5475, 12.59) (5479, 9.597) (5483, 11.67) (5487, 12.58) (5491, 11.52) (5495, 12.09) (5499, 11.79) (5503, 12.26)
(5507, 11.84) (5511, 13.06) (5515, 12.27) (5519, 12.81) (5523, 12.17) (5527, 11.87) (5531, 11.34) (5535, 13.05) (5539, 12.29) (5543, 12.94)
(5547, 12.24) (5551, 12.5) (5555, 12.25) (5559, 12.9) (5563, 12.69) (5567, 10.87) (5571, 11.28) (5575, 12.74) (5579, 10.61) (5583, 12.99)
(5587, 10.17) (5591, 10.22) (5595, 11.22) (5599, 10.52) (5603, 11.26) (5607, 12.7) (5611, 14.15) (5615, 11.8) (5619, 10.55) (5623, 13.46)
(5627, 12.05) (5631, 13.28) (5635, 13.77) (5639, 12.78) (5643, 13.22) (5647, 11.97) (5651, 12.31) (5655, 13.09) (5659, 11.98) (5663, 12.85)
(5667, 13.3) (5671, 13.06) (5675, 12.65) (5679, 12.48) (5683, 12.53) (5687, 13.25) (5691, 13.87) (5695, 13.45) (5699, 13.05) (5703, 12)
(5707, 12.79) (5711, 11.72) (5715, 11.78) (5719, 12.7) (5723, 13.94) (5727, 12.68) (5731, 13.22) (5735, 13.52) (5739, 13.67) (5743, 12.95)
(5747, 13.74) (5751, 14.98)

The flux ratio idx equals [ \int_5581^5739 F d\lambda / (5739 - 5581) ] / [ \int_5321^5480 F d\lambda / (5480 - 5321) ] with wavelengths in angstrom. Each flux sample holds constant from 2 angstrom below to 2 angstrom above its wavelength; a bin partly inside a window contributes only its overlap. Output 1.10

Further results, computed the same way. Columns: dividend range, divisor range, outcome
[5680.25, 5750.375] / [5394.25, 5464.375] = 1.14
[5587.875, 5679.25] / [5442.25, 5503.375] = 1.04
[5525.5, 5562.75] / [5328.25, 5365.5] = 1.11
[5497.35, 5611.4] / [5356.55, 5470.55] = 1.04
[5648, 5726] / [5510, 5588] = 1.05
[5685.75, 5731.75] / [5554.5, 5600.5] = 1.12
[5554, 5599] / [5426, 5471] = 0.98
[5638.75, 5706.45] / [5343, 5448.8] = 1.12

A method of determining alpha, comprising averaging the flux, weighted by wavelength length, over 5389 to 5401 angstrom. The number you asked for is 11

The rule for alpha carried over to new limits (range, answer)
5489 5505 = 11.9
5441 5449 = 11.4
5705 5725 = 12.6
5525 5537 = 12.1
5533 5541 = 12.7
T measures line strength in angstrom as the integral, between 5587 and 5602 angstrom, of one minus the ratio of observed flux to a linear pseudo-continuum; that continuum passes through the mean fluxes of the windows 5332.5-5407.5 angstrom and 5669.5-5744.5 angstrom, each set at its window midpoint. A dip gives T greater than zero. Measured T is 2.1 angstrom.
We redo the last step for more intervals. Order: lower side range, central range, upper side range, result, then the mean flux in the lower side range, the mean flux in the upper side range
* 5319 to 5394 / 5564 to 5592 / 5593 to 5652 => 1.8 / 11.3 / 12.3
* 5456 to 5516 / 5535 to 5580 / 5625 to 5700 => 0.7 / 12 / 12.9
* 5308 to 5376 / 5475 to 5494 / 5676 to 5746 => 0.6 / 11.3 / 12.9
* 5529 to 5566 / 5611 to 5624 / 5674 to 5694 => 0.6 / 12.4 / 13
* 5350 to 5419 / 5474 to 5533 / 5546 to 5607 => -2.1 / 11.4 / 11.7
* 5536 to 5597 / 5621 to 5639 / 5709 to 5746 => -1.2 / 11.9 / 12.9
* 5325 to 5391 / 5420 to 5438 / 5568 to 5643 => 0.3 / 11.3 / 12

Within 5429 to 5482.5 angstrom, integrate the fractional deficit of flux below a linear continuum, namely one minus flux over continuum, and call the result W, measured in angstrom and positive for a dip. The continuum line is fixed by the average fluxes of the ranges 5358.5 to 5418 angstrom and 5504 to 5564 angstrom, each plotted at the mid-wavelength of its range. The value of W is 0.4 angstrom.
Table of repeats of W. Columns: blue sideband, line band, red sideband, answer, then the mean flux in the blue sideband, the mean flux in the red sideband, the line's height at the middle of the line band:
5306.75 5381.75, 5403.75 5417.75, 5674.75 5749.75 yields 1.3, 11.4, 13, 11.7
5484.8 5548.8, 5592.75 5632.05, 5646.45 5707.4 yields 1.7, 12.3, 12.8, 12.6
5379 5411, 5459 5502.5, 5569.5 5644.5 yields -1.8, 11.1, 12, 11.5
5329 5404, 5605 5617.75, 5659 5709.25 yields -0.2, 11.3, 12.9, 12.5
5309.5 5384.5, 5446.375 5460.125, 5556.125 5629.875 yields 0.3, 11.3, 11.8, 11.5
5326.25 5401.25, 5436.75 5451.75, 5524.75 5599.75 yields -0.6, 11.2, 11.8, 11.5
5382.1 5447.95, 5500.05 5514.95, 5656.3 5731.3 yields -0.7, 11.3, 12.8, 11.8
